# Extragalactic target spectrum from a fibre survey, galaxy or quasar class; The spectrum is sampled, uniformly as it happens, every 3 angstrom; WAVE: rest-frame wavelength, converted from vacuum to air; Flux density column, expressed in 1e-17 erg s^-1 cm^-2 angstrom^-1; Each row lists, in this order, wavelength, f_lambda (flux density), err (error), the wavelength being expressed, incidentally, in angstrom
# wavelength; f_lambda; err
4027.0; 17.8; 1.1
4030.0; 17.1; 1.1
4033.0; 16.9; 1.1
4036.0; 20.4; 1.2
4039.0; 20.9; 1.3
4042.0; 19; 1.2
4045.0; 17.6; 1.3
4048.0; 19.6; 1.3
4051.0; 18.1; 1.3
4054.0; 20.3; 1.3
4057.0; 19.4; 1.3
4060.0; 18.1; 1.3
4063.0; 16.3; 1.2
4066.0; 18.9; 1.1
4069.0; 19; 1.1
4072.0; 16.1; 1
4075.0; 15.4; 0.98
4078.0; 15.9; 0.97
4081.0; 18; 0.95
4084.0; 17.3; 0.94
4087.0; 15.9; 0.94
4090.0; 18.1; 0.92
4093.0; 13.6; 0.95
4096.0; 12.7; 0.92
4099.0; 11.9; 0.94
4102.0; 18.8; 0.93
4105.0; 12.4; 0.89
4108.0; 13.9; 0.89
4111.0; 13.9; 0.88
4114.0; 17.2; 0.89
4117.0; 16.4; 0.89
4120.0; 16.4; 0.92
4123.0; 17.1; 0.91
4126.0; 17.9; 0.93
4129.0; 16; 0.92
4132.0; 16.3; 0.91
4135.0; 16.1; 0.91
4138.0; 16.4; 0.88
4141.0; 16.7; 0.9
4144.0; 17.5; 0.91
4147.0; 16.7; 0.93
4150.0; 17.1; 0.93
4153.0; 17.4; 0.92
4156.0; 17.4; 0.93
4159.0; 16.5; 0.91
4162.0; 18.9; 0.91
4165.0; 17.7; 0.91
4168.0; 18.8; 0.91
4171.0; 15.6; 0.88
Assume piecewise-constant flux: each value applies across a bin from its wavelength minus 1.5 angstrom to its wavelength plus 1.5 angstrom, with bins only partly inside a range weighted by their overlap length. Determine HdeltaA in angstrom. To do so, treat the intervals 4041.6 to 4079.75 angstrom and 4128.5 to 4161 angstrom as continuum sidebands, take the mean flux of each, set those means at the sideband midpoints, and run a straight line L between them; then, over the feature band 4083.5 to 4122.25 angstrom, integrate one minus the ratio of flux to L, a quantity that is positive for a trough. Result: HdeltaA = 4.7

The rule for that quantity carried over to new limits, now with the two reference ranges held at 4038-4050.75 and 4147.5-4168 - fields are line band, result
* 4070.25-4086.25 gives 1.8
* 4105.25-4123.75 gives 2.7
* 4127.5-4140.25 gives 1.2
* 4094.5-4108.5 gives 3.3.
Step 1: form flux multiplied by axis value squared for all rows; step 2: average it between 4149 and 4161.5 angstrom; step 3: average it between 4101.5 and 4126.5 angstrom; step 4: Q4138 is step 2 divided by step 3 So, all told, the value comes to 1.11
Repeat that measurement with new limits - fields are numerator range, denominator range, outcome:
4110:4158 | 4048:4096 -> 1.00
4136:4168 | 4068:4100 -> 1.13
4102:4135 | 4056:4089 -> 0.94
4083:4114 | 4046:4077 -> 0.84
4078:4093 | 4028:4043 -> 0.92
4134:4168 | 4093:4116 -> 1.22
